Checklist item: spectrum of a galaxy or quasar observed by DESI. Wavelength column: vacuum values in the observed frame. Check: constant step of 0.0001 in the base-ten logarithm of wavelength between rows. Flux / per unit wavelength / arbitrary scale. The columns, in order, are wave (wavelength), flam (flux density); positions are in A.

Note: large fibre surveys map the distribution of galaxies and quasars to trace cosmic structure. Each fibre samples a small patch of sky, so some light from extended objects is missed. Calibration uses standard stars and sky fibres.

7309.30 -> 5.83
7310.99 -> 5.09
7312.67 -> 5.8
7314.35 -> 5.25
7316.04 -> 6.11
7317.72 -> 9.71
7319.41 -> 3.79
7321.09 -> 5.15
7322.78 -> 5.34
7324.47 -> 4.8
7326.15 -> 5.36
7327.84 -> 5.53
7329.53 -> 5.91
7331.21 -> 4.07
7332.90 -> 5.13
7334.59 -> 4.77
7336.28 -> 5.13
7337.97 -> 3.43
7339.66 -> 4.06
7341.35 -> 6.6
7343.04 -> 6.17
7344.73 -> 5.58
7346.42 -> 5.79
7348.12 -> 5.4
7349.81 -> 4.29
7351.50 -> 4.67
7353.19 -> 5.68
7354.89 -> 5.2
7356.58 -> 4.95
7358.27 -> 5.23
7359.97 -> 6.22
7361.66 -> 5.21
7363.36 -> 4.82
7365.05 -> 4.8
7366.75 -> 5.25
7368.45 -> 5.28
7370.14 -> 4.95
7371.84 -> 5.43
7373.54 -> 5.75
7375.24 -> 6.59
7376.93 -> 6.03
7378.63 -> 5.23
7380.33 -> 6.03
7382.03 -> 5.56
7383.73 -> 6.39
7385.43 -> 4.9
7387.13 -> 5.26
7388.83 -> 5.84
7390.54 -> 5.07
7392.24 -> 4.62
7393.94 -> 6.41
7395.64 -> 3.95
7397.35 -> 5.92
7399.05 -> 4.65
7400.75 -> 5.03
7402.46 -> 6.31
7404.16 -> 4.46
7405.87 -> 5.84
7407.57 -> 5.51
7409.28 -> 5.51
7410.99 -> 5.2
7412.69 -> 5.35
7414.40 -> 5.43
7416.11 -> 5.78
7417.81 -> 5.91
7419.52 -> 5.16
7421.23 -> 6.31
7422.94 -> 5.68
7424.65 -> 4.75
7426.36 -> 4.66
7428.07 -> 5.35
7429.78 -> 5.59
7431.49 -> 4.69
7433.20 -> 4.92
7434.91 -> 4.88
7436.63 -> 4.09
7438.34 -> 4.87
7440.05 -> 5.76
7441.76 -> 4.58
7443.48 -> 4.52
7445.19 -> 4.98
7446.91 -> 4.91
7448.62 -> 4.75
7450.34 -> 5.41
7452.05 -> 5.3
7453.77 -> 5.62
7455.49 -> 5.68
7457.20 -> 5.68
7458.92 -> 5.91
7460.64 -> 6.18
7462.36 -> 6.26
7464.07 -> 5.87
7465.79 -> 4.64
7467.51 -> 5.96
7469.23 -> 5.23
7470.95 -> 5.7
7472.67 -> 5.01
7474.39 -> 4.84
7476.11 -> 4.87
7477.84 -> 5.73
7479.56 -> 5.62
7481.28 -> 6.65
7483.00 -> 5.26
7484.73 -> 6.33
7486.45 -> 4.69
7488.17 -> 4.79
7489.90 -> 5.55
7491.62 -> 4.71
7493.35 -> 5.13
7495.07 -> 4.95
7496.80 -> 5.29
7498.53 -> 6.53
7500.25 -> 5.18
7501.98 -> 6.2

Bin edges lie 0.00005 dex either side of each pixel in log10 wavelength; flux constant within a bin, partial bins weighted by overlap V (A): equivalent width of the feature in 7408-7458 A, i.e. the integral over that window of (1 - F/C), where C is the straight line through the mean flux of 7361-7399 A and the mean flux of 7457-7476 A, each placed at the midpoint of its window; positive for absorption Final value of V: 2.4 A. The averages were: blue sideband 5.41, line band 5.22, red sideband 5.54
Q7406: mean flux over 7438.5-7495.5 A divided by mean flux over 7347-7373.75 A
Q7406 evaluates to 1.0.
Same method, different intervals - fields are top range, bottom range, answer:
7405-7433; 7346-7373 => 1.04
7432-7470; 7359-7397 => 0.97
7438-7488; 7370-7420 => 0.99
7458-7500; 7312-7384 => 1.02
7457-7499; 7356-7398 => 1.01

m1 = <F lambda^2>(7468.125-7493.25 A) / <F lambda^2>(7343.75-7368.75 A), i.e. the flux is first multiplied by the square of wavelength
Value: 1.06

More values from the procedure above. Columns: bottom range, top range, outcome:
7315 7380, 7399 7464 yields 1.02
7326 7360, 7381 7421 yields 1.06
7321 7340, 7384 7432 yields 1.11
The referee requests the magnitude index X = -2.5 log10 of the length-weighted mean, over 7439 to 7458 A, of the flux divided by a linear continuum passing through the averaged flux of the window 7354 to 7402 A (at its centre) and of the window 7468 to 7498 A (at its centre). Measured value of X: 0.032 mag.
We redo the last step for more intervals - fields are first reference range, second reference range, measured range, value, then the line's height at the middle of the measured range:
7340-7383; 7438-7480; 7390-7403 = 0.04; 5.42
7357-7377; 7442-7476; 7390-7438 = 0.03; 5.4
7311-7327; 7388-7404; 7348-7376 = 0.04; 5.45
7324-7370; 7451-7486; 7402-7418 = -0.02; 5.39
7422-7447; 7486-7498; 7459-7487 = -0.11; 5.03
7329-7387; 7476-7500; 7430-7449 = 0.12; 5.39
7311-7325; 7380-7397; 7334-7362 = 0.08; 5.59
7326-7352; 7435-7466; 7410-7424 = -0.07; 5.23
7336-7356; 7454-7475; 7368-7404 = -0.03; 5.31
